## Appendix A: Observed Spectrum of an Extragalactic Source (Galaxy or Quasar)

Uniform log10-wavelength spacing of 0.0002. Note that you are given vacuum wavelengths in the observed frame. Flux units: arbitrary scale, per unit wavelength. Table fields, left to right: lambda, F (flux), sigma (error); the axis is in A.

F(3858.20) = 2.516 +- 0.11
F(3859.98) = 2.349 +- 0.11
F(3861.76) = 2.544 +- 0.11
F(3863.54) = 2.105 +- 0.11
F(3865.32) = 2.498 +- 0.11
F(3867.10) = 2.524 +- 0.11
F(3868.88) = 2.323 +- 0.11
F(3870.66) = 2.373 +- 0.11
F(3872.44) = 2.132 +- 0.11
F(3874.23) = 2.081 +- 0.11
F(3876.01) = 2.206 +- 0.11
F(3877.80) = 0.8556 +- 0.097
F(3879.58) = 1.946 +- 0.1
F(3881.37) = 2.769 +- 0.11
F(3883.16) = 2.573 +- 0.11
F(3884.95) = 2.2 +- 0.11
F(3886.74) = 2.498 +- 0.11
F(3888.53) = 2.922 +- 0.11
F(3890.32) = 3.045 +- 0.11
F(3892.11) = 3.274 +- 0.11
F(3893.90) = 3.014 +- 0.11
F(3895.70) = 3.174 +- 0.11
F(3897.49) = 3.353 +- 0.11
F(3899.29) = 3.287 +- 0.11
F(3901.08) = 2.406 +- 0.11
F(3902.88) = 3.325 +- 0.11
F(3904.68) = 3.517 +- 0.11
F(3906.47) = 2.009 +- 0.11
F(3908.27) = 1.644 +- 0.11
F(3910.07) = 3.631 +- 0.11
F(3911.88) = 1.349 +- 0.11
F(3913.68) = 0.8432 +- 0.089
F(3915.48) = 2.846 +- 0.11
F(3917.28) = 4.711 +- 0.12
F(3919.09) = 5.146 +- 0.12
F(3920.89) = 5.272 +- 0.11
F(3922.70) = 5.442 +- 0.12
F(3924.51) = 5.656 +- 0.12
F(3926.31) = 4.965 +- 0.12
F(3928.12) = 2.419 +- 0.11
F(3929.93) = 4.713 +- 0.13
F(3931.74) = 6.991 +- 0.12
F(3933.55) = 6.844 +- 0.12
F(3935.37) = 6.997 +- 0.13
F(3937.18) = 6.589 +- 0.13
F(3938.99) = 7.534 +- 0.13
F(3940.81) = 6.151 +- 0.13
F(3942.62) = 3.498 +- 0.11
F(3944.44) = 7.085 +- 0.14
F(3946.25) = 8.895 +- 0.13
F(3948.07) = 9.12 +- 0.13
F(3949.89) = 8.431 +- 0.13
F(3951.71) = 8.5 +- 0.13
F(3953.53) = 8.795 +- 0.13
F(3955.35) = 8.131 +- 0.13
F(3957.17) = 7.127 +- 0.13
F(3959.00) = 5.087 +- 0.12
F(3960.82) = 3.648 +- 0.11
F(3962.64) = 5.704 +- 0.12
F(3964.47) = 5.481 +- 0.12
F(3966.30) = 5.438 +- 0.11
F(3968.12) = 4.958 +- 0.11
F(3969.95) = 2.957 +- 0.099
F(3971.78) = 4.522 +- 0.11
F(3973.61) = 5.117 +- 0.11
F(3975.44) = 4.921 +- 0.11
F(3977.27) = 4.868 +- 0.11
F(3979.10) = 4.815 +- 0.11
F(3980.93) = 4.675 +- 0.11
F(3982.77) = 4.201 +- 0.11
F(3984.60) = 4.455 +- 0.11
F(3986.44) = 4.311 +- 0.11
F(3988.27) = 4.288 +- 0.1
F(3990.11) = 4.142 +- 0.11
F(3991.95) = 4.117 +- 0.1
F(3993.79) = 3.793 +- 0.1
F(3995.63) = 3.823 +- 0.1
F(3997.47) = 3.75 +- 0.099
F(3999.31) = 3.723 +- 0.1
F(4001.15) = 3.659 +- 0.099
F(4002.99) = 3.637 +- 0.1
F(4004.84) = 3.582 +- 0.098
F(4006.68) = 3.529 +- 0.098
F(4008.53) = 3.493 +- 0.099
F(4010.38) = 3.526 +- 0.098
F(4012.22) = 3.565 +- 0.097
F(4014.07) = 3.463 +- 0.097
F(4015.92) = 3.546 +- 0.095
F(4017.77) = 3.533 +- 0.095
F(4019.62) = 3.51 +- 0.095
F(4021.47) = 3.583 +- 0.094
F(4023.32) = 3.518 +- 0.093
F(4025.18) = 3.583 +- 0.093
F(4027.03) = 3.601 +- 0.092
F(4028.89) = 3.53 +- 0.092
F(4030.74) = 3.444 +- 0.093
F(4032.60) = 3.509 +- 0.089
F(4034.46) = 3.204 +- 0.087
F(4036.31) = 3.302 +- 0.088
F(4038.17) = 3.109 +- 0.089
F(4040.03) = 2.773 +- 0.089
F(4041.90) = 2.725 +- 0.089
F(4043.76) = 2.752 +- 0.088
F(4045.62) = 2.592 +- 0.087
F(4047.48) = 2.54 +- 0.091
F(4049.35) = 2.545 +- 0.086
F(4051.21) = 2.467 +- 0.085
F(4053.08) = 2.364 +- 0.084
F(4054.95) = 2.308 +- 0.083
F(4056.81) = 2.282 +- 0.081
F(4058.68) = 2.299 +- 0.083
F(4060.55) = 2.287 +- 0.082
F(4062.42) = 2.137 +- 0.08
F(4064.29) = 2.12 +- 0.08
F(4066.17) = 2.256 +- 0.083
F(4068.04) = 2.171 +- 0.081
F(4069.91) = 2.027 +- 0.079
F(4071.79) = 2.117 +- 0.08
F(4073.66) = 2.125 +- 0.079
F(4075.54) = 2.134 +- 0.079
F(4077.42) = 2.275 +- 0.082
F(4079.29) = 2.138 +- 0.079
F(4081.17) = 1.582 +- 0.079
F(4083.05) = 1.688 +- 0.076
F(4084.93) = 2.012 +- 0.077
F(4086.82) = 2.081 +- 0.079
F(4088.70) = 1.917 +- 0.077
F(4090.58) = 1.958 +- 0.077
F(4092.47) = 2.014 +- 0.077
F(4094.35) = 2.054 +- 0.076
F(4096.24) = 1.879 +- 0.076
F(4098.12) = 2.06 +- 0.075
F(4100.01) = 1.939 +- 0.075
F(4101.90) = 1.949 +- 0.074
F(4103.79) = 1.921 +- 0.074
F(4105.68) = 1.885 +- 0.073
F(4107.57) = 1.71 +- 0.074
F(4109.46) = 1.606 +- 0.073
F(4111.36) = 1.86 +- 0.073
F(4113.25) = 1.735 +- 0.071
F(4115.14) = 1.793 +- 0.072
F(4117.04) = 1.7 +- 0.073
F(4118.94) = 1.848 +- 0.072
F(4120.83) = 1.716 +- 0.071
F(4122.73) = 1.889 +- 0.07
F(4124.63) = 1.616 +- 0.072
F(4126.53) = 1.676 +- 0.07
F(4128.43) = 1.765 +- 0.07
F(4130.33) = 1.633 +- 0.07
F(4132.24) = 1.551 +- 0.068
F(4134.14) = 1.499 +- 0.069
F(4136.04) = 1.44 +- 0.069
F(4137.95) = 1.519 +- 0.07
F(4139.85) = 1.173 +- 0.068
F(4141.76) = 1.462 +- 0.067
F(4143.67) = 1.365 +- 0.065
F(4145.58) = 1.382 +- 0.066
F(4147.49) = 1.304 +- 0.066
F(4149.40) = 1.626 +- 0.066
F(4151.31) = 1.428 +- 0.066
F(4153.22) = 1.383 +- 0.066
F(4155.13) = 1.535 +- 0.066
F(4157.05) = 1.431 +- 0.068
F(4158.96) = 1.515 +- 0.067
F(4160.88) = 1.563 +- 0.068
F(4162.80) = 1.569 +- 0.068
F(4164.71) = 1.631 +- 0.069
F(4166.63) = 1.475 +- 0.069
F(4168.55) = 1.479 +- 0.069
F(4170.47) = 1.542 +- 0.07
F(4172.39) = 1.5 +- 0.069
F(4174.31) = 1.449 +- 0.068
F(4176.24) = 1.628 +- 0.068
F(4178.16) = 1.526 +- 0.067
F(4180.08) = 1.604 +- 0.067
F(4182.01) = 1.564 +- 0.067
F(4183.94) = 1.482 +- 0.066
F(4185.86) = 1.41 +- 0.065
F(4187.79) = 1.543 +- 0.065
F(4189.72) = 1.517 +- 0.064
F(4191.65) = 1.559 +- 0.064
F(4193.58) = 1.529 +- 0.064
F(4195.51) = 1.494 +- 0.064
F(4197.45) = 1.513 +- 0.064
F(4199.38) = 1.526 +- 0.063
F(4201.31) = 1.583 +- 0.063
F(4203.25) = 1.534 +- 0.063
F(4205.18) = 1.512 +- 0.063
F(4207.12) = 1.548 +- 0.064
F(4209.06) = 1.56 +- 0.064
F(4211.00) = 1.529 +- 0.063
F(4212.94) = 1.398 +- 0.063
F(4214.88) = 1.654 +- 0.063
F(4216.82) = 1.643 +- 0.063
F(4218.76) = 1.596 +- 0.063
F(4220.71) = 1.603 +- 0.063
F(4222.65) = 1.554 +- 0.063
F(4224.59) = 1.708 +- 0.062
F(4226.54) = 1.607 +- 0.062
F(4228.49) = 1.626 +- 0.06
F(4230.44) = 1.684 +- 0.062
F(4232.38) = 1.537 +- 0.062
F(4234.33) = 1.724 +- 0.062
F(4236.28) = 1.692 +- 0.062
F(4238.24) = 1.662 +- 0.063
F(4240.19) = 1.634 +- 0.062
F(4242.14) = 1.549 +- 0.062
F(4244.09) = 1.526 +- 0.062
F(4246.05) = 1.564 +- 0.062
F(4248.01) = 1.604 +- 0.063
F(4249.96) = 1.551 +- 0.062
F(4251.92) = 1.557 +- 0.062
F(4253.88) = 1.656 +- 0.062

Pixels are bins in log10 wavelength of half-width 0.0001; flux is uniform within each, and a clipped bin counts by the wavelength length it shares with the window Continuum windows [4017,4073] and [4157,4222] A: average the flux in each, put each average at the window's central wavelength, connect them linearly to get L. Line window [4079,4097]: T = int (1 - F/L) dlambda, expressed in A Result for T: 3.7 A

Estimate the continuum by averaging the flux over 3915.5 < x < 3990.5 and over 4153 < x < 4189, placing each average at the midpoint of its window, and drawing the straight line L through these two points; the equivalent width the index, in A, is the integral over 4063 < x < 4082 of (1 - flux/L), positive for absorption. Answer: 7.2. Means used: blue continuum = 5.65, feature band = 2.1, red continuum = 1.52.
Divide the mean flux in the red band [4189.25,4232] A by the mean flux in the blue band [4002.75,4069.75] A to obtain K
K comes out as 0.52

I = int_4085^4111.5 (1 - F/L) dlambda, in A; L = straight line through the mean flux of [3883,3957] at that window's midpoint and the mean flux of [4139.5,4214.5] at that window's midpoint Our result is 6.1 A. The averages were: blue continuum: 4.76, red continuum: 1.5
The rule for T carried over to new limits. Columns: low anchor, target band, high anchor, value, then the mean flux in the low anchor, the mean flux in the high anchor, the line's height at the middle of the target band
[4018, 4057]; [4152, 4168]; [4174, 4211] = 2.9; 3.03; 1.53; 1.85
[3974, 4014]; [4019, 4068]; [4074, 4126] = 3.5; 4.04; 1.89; 3.04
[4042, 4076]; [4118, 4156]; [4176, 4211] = 6.6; 2.32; 1.53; 1.86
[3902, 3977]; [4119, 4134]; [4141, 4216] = 4.1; 5.27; 1.51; 2.33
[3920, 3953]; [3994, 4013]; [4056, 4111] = 3.4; 6.42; 2.02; 4.42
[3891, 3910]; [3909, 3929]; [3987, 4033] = -5.0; 2.93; 3.66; 3.06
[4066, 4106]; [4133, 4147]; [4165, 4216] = 2.8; 2.01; 1.53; 1.76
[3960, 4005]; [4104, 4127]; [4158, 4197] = 6.3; 4.36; 1.53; 2.43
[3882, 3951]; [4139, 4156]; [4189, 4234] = 6.0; 4.42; 1.57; 2.19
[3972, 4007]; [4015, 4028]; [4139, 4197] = 0.5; 4.2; 1.49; 3.71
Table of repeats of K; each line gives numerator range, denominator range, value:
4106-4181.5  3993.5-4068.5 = 0.51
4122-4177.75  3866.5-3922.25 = 0.55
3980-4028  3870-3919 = 1.44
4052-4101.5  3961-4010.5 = 0.49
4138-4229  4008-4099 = 0.58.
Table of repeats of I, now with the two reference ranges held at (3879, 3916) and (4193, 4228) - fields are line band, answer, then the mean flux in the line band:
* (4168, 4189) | 1.90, 1.52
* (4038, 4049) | -2.92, 2.71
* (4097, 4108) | 0.11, 1.92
